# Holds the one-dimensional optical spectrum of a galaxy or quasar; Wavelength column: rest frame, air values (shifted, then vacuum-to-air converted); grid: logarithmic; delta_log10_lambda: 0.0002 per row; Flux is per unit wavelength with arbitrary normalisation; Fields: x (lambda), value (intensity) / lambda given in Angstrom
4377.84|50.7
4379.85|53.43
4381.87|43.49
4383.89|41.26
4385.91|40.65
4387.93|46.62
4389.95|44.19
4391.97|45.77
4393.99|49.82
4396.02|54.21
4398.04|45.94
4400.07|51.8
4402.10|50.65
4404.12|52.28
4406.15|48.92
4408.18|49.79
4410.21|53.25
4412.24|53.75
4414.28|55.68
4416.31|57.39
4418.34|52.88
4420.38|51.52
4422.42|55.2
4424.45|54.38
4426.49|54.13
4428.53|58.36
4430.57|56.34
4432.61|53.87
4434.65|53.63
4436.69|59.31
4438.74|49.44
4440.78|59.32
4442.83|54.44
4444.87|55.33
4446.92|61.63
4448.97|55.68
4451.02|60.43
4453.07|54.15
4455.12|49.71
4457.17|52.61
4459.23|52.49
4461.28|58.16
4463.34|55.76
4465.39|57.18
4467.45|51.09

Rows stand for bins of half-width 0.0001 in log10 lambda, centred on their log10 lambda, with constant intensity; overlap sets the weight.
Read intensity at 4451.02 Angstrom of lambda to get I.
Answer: 60.43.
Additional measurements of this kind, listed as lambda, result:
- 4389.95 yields 44.19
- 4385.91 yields 40.65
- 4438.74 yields 49.44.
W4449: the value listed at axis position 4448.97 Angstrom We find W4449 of 55.68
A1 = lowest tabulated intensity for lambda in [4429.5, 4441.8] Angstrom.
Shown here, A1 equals 49.44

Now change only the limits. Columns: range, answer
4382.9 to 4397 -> 40.65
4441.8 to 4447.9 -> 54.44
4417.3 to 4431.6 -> 51.52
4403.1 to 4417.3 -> 48.92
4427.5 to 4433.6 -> 53.87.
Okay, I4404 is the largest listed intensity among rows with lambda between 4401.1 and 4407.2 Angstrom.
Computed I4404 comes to 52.28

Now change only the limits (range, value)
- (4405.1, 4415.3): 55.68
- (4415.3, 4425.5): 57.39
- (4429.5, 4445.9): 59.32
